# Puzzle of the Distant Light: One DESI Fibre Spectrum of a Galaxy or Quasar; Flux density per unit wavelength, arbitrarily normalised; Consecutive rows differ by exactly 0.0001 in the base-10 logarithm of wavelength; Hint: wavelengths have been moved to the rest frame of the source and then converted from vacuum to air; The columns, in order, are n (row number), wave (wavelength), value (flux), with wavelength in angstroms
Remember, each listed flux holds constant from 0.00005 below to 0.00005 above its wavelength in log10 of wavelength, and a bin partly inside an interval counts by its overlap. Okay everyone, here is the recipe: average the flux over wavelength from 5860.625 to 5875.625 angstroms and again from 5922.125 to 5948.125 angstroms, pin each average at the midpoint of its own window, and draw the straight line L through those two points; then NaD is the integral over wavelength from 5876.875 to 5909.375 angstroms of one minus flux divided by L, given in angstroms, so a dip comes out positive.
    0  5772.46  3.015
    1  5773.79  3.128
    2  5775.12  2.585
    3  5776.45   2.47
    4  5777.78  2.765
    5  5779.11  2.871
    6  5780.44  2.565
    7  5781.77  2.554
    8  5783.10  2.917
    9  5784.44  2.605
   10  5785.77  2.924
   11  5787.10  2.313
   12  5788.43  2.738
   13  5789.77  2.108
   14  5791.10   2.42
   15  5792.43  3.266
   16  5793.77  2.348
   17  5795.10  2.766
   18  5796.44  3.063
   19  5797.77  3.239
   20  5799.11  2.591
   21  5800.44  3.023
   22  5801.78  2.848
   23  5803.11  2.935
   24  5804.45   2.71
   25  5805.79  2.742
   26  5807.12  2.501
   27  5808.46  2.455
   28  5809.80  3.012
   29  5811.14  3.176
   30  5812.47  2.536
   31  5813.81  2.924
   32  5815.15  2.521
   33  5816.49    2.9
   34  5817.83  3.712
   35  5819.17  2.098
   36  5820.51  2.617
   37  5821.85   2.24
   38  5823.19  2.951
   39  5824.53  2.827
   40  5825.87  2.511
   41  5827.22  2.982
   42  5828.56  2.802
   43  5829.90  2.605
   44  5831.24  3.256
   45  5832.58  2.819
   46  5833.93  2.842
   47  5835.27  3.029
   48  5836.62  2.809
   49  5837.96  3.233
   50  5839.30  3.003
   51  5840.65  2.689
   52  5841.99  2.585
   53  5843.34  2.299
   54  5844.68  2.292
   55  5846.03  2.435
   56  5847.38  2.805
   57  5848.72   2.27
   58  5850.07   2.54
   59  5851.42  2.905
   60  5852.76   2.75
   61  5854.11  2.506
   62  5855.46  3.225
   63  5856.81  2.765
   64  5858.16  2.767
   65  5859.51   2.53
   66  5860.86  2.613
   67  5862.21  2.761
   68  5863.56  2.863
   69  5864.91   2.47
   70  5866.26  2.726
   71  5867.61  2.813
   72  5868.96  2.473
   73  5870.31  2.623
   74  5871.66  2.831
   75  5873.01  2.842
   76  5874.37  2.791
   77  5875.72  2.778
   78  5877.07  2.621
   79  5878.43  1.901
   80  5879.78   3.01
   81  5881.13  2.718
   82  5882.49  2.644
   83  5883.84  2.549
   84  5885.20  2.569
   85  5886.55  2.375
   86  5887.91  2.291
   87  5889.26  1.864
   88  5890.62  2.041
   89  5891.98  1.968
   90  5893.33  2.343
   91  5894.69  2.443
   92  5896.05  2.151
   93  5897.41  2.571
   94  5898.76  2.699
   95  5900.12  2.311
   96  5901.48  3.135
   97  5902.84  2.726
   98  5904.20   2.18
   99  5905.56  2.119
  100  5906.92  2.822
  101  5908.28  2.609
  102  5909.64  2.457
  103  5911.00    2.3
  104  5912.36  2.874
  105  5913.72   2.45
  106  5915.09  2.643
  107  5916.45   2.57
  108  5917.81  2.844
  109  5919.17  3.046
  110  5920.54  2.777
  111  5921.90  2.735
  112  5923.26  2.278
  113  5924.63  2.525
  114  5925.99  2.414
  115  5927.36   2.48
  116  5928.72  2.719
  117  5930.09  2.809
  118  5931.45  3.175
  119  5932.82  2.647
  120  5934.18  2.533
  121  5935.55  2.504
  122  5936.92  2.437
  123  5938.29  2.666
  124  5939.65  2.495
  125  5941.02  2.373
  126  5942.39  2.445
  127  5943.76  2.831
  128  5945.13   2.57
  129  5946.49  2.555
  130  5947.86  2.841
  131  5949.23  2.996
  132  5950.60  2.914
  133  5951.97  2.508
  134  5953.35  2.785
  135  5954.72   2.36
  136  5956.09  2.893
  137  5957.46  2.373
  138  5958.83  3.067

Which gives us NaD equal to 2.8 angstroms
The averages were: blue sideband 2.72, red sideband 2.59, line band 2.44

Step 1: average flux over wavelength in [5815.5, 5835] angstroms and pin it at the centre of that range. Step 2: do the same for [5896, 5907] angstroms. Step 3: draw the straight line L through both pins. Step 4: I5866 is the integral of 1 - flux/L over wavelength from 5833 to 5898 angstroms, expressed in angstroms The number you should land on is 1.35 angstroms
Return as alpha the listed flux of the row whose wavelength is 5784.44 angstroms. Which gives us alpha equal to 2.605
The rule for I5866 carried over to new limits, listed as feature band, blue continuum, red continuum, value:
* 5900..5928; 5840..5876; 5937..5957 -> 0.7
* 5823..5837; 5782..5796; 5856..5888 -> -1.1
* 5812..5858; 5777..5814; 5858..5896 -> -1.8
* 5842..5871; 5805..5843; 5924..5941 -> 1.1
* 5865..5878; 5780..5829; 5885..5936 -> -0.4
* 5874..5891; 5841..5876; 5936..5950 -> 1.1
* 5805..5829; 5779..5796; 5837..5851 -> -1.1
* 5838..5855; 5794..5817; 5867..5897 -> 0.1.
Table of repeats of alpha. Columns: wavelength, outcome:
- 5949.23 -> 2.996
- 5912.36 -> 2.874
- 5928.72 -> 2.719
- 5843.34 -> 2.299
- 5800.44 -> 3.023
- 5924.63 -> 2.525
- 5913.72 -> 2.45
